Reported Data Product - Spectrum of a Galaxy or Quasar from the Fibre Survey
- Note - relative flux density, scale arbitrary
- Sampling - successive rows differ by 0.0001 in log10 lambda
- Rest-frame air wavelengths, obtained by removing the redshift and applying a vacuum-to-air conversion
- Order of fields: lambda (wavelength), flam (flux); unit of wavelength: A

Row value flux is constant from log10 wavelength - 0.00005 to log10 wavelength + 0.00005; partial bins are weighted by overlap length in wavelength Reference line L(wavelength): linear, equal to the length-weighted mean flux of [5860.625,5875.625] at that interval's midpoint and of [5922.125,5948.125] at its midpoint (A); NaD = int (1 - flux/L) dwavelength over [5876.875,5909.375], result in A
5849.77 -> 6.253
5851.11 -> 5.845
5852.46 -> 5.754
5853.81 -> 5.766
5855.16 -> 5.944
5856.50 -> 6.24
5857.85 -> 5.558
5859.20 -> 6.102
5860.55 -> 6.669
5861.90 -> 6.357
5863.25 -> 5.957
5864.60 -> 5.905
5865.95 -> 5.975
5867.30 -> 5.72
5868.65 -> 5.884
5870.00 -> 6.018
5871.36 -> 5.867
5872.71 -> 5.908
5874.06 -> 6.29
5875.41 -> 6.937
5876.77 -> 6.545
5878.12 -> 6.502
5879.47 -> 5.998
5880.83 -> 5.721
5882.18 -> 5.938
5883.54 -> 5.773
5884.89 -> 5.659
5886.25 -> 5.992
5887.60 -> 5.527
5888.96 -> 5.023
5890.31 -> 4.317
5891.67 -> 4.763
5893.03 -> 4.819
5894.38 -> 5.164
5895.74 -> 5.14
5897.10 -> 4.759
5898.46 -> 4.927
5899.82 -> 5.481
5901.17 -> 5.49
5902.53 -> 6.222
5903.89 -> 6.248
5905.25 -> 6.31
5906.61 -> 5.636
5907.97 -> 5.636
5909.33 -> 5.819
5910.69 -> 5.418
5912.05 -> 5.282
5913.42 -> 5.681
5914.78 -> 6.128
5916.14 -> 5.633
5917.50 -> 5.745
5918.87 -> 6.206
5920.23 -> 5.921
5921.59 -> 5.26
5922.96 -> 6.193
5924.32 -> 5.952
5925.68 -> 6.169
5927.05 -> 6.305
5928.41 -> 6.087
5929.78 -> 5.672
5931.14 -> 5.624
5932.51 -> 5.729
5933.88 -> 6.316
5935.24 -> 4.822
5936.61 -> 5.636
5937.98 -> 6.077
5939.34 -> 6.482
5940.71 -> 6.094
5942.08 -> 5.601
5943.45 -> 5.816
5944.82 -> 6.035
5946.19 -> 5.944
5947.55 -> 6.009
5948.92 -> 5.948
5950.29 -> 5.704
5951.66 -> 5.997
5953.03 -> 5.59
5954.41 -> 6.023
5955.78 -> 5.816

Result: 2.53 A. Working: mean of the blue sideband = 6.07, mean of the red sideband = 5.92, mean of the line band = 5.55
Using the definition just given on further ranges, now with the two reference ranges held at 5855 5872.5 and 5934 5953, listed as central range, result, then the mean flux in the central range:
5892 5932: 1.6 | 5.68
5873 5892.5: 0.7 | 5.78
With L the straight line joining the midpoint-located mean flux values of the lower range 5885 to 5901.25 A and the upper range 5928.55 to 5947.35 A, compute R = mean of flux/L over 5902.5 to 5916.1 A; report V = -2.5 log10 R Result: -0.083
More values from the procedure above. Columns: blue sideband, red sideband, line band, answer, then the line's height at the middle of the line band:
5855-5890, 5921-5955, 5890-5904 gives 0.147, 5.95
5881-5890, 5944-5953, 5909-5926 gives -0.005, 5.76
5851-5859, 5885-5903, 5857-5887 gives -0.090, 5.58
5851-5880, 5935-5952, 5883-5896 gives 0.156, 6.02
